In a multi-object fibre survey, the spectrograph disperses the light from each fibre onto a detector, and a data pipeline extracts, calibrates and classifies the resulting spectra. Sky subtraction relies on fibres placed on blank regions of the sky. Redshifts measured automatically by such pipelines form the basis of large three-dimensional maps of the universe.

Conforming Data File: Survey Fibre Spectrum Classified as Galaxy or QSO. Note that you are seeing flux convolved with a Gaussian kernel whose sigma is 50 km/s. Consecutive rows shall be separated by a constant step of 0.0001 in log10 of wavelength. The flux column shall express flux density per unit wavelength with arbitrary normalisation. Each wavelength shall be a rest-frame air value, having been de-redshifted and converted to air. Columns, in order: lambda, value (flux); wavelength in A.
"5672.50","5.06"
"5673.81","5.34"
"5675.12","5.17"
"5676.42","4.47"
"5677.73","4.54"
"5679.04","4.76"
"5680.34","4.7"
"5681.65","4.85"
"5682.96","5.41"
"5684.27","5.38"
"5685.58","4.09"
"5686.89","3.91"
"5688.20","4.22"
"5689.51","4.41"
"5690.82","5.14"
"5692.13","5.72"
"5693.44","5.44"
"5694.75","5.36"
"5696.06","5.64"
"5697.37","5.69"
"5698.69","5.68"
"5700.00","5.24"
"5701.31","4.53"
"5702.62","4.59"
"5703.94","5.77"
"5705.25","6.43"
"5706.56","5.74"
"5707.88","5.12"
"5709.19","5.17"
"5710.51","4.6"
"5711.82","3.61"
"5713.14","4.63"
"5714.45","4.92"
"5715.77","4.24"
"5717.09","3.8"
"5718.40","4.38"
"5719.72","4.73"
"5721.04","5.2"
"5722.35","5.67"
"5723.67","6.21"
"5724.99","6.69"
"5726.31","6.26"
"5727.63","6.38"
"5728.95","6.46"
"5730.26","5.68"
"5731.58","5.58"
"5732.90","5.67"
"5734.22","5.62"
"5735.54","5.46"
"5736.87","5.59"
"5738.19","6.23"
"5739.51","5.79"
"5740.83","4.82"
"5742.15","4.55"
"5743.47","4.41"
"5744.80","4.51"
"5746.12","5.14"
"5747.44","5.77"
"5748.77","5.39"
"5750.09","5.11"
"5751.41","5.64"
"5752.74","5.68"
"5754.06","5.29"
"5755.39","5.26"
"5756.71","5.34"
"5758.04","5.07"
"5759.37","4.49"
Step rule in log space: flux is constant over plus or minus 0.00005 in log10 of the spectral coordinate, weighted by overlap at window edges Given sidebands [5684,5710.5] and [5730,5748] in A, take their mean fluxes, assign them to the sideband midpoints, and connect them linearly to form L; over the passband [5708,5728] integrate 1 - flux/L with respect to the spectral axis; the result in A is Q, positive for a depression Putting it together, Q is 0.61 A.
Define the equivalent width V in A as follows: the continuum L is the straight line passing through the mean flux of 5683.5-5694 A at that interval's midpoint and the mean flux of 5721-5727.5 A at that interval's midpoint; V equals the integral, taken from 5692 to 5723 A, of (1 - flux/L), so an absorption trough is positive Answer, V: 2.16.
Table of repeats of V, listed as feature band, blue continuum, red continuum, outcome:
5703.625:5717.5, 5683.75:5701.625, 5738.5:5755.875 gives 0.49 A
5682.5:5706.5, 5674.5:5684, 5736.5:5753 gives -0.96 A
